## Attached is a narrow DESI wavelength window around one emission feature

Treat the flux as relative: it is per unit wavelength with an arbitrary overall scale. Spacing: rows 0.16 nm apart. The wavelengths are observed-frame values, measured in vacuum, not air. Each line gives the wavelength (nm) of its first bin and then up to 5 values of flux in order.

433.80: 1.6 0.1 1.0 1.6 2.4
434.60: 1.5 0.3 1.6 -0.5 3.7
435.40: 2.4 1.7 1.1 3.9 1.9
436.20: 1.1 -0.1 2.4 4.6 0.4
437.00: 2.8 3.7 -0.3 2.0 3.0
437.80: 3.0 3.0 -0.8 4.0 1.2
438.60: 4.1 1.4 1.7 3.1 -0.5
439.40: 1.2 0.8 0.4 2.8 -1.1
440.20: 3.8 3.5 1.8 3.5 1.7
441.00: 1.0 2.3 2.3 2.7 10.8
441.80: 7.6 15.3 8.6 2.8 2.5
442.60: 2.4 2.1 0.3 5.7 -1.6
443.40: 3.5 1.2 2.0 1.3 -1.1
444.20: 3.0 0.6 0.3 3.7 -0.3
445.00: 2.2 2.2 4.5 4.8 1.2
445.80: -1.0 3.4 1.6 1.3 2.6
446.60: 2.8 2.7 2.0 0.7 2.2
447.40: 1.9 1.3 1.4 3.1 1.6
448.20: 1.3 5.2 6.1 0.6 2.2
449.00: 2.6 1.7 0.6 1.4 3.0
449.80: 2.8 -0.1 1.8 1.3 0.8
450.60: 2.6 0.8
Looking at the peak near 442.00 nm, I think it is [O II]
